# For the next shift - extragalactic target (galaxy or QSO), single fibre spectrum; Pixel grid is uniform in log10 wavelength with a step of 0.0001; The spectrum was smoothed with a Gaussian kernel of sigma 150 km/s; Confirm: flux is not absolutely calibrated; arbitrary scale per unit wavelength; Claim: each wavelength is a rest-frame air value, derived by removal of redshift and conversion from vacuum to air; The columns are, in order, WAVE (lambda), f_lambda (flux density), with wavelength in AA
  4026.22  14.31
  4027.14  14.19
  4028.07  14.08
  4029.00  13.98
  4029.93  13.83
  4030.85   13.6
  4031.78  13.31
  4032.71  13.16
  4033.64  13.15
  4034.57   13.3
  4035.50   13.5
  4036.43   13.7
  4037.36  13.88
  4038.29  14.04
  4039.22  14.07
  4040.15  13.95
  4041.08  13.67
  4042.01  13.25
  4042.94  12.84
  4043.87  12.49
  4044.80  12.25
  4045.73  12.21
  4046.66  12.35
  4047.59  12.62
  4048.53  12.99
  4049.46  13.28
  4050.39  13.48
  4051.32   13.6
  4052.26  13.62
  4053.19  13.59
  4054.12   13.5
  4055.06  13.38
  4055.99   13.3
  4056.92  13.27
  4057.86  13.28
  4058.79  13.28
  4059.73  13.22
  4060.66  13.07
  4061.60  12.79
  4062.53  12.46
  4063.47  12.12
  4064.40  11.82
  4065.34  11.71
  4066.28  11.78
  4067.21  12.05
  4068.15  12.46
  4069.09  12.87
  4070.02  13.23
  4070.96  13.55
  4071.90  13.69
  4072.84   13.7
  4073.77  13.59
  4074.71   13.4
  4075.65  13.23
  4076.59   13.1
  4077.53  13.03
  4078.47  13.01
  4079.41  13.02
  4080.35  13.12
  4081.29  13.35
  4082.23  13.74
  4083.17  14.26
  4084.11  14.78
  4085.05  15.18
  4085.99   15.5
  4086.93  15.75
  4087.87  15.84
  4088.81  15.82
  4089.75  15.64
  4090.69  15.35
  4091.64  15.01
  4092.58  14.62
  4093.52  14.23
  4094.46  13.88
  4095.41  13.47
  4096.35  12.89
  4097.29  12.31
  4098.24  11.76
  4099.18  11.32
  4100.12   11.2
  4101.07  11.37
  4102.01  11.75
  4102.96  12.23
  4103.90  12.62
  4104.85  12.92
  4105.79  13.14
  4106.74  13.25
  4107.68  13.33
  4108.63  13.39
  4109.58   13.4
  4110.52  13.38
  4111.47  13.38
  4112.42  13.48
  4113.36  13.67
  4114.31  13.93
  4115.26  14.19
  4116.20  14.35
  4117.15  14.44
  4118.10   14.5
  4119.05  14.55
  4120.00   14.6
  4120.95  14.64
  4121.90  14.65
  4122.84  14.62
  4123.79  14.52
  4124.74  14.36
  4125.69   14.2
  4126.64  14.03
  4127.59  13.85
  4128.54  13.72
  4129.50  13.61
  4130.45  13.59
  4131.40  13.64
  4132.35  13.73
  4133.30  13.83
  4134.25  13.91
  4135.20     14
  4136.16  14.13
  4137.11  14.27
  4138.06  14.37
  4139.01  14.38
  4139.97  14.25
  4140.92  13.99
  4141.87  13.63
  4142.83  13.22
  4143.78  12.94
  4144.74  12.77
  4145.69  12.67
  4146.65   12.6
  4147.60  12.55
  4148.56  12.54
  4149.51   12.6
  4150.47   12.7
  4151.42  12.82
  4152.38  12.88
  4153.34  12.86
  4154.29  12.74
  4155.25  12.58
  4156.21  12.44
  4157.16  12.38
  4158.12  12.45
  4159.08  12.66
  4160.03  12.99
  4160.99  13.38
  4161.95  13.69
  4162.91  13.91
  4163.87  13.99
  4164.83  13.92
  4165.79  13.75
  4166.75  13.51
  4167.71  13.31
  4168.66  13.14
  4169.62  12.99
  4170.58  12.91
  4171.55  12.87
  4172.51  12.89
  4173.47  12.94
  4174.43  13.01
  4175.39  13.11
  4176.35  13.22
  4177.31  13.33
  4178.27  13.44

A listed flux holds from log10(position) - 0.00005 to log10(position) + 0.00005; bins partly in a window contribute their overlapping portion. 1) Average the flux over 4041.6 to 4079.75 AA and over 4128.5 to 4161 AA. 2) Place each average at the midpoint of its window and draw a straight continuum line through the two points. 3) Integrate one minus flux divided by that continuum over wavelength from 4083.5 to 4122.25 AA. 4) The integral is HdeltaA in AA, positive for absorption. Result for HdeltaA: -2.1 AA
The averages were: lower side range 13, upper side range 13.2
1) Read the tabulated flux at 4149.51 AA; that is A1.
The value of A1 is 12.6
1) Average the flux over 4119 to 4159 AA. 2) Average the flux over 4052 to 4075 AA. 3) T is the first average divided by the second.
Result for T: 1.04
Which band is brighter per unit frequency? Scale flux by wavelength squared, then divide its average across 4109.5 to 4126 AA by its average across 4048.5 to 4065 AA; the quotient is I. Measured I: 1.1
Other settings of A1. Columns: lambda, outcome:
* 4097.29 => 12.31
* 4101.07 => 11.37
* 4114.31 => 13.93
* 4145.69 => 12.67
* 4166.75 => 13.51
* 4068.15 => 12.46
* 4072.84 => 13.7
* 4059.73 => 13.22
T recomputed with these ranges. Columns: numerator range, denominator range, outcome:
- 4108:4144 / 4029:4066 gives 1.06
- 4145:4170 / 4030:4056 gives 0.98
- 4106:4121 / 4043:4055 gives 1.07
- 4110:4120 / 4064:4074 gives 1.10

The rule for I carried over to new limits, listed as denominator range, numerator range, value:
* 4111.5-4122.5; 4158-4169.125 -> 0.96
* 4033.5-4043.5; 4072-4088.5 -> 1.05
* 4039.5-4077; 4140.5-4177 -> 1.05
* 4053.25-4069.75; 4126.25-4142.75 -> 1.13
